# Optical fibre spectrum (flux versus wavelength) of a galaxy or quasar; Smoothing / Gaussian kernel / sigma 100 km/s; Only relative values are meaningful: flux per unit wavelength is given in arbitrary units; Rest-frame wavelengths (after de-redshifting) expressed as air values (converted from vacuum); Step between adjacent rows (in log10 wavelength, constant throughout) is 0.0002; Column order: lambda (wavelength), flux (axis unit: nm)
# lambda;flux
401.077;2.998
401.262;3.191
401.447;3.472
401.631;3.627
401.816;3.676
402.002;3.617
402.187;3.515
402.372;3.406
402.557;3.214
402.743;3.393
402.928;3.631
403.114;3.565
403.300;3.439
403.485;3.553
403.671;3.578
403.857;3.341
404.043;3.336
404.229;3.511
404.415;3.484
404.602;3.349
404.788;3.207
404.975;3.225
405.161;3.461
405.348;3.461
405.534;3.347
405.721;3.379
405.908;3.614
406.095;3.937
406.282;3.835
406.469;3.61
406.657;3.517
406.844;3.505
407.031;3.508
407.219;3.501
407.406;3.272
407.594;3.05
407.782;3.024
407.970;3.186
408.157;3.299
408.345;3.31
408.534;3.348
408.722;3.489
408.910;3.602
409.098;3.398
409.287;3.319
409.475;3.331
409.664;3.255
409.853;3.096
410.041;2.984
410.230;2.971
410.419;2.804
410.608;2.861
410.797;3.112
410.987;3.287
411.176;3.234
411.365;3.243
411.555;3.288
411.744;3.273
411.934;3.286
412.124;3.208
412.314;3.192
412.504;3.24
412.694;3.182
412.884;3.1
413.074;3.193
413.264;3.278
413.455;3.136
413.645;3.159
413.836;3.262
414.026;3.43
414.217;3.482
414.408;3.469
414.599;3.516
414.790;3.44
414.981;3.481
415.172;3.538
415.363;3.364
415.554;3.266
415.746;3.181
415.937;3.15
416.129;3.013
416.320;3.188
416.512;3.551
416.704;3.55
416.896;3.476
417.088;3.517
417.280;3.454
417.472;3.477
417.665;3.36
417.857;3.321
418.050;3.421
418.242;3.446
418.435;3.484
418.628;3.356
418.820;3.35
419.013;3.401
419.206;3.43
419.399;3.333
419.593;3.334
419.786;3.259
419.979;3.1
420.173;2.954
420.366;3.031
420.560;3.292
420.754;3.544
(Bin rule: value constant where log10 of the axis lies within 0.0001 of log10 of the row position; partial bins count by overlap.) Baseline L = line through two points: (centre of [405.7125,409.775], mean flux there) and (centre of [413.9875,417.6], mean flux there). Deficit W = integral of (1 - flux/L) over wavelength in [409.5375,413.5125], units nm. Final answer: 0.30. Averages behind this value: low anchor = 3.42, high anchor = 3.4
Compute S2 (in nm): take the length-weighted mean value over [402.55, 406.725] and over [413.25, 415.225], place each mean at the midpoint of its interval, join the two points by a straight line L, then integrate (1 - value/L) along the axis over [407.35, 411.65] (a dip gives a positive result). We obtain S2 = 0.28 nm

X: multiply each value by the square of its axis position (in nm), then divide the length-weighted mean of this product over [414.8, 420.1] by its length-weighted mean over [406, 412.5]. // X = 1.1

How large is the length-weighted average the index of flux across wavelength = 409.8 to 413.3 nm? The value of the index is 3.15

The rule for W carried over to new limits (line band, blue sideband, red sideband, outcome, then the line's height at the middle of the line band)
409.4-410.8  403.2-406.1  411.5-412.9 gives 0.10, 3.28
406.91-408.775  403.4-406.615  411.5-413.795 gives 0.05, 3.38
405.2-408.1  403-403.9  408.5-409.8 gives -0.01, 3.44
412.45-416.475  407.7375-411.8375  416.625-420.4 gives 0.00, 3.29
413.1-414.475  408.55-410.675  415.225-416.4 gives -0.04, 3.21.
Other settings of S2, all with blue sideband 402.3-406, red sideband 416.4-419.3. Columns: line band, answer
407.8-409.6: 0.04 nm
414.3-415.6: 0.00 nm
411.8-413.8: 0.14 nm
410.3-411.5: 0.12 nm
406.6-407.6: 0.00 nm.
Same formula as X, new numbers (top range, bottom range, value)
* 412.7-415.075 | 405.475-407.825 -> 0.99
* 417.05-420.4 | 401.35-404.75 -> 1.04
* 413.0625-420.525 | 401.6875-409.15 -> 1.02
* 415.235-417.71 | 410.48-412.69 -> 1.07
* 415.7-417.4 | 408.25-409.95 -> 1.04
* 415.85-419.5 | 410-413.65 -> 1.10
